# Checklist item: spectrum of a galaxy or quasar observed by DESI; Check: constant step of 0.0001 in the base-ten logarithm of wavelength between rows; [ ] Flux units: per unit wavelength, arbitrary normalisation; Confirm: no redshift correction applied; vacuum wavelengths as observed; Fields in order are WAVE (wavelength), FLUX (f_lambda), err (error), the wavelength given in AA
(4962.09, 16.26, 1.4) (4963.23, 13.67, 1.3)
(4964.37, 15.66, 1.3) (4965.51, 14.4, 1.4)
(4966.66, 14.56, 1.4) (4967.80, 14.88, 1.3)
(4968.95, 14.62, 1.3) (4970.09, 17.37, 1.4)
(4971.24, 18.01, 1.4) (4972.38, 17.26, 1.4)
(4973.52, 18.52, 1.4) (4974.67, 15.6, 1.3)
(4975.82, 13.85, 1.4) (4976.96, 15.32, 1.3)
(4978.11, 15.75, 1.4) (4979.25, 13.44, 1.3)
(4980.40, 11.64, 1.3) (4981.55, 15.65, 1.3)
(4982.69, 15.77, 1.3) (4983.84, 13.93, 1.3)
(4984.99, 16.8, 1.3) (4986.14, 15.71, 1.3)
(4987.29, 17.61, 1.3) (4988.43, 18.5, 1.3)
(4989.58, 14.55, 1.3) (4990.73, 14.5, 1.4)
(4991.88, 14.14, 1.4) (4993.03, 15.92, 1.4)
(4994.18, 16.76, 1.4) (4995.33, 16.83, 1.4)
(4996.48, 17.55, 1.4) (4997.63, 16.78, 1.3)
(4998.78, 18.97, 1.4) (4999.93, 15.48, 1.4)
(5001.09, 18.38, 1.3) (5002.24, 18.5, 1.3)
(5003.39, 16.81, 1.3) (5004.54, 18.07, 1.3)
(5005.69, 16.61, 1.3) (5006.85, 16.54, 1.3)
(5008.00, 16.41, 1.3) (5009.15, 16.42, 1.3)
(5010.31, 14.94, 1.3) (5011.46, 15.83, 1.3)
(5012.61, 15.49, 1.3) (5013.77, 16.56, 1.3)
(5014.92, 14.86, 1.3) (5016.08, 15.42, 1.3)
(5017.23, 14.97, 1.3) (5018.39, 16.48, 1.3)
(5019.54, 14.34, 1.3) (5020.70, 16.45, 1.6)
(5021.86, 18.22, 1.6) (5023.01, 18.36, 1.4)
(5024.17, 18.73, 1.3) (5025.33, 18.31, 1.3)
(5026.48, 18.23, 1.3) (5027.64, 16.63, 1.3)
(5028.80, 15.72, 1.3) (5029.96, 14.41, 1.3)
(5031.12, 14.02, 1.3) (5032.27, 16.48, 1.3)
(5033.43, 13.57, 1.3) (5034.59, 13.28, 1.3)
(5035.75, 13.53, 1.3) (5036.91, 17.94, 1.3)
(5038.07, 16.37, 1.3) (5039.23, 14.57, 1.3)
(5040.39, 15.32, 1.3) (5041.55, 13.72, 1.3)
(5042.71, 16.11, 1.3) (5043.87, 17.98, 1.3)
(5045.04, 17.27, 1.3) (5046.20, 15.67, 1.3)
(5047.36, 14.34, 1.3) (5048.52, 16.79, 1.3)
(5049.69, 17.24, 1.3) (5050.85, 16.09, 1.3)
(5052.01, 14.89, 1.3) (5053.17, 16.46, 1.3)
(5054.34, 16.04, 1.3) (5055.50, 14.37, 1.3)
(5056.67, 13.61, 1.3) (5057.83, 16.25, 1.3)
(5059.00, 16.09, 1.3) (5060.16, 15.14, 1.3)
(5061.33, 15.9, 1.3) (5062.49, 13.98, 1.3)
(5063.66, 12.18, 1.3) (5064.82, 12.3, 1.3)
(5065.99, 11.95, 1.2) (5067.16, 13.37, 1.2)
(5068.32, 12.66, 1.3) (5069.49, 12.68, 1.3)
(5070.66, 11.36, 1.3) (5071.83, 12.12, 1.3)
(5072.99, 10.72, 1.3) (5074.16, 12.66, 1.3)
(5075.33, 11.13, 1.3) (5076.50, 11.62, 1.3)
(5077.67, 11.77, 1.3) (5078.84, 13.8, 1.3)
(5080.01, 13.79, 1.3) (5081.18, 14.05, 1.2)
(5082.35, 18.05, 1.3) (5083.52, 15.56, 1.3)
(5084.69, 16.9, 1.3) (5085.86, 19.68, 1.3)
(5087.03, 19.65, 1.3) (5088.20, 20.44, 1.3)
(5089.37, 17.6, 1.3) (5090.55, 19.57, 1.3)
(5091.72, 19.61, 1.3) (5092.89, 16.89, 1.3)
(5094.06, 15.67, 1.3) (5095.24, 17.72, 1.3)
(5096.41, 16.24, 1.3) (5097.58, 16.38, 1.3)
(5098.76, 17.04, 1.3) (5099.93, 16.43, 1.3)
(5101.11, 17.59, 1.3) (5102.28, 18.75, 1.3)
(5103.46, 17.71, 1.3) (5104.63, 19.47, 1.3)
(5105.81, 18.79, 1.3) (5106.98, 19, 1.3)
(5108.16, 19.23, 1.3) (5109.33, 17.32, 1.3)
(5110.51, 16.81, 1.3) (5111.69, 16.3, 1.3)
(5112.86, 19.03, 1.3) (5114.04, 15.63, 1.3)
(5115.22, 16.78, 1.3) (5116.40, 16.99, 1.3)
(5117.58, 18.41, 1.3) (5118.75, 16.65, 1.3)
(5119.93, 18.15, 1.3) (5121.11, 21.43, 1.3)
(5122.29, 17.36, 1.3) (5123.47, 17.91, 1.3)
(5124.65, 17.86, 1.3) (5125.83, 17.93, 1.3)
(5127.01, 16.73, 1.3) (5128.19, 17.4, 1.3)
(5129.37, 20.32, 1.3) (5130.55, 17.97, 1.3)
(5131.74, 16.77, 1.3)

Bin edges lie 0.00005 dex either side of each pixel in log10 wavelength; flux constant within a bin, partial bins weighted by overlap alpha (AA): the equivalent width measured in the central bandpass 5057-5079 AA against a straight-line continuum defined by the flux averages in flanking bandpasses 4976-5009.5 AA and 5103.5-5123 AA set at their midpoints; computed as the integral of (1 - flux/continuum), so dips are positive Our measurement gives 5.4 AA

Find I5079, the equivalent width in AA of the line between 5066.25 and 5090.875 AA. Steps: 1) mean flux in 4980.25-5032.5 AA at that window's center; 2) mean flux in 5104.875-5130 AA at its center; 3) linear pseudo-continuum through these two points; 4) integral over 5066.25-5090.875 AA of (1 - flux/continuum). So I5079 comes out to 3.9 AA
